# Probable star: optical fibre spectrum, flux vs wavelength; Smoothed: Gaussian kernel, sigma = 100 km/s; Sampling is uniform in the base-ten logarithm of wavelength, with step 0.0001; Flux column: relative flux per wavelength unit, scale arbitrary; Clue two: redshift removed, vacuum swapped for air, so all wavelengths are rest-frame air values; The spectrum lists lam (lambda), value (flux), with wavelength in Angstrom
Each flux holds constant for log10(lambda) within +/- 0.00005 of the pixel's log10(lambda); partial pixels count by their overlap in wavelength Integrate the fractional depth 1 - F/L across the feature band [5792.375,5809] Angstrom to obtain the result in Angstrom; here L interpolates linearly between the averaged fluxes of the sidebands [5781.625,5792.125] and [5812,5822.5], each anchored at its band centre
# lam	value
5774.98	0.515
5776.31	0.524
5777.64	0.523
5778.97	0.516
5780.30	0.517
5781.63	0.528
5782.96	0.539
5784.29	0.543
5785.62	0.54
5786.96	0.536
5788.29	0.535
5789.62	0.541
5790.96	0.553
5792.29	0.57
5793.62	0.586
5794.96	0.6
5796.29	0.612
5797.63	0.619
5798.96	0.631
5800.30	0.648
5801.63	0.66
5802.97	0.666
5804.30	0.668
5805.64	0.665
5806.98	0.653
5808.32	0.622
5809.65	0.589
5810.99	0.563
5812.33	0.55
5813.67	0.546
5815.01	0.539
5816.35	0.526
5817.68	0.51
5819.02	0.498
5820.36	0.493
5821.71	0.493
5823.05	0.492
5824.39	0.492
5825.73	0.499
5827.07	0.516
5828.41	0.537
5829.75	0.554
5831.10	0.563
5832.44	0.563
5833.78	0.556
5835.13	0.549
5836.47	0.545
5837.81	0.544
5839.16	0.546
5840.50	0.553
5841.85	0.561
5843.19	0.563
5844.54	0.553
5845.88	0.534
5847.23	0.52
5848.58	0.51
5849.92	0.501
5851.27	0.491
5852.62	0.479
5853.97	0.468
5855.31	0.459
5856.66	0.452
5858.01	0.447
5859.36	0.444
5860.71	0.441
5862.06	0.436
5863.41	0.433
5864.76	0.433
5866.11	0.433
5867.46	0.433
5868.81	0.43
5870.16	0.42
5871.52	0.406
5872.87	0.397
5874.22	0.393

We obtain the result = -3.22 Angstrom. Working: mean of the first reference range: 0.542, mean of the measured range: 0.634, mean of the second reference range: 0.518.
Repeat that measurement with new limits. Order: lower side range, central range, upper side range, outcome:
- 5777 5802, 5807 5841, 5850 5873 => -2.13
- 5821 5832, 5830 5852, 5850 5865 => -2.32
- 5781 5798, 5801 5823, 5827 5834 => -0.78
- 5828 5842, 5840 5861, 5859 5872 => -0.34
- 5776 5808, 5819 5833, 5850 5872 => -0.10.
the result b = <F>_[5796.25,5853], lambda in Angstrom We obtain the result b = 0.557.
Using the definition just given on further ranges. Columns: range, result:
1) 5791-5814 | 0.614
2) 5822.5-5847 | 0.54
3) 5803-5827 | 0.555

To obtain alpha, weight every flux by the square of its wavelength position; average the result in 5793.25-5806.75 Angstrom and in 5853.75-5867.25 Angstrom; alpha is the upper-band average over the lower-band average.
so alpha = 0.71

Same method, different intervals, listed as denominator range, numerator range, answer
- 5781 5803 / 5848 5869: 0.80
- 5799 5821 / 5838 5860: 0.87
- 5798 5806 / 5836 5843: 0.85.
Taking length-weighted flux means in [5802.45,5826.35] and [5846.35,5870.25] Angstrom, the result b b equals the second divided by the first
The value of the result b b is 0.82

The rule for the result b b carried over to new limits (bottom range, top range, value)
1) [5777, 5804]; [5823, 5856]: 0.92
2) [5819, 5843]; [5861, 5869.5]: 0.81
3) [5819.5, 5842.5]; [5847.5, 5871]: 0.85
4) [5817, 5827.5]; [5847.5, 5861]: 0.94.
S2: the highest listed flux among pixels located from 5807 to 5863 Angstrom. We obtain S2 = 0.622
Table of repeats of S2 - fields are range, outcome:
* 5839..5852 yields 0.563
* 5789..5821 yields 0.668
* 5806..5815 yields 0.653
